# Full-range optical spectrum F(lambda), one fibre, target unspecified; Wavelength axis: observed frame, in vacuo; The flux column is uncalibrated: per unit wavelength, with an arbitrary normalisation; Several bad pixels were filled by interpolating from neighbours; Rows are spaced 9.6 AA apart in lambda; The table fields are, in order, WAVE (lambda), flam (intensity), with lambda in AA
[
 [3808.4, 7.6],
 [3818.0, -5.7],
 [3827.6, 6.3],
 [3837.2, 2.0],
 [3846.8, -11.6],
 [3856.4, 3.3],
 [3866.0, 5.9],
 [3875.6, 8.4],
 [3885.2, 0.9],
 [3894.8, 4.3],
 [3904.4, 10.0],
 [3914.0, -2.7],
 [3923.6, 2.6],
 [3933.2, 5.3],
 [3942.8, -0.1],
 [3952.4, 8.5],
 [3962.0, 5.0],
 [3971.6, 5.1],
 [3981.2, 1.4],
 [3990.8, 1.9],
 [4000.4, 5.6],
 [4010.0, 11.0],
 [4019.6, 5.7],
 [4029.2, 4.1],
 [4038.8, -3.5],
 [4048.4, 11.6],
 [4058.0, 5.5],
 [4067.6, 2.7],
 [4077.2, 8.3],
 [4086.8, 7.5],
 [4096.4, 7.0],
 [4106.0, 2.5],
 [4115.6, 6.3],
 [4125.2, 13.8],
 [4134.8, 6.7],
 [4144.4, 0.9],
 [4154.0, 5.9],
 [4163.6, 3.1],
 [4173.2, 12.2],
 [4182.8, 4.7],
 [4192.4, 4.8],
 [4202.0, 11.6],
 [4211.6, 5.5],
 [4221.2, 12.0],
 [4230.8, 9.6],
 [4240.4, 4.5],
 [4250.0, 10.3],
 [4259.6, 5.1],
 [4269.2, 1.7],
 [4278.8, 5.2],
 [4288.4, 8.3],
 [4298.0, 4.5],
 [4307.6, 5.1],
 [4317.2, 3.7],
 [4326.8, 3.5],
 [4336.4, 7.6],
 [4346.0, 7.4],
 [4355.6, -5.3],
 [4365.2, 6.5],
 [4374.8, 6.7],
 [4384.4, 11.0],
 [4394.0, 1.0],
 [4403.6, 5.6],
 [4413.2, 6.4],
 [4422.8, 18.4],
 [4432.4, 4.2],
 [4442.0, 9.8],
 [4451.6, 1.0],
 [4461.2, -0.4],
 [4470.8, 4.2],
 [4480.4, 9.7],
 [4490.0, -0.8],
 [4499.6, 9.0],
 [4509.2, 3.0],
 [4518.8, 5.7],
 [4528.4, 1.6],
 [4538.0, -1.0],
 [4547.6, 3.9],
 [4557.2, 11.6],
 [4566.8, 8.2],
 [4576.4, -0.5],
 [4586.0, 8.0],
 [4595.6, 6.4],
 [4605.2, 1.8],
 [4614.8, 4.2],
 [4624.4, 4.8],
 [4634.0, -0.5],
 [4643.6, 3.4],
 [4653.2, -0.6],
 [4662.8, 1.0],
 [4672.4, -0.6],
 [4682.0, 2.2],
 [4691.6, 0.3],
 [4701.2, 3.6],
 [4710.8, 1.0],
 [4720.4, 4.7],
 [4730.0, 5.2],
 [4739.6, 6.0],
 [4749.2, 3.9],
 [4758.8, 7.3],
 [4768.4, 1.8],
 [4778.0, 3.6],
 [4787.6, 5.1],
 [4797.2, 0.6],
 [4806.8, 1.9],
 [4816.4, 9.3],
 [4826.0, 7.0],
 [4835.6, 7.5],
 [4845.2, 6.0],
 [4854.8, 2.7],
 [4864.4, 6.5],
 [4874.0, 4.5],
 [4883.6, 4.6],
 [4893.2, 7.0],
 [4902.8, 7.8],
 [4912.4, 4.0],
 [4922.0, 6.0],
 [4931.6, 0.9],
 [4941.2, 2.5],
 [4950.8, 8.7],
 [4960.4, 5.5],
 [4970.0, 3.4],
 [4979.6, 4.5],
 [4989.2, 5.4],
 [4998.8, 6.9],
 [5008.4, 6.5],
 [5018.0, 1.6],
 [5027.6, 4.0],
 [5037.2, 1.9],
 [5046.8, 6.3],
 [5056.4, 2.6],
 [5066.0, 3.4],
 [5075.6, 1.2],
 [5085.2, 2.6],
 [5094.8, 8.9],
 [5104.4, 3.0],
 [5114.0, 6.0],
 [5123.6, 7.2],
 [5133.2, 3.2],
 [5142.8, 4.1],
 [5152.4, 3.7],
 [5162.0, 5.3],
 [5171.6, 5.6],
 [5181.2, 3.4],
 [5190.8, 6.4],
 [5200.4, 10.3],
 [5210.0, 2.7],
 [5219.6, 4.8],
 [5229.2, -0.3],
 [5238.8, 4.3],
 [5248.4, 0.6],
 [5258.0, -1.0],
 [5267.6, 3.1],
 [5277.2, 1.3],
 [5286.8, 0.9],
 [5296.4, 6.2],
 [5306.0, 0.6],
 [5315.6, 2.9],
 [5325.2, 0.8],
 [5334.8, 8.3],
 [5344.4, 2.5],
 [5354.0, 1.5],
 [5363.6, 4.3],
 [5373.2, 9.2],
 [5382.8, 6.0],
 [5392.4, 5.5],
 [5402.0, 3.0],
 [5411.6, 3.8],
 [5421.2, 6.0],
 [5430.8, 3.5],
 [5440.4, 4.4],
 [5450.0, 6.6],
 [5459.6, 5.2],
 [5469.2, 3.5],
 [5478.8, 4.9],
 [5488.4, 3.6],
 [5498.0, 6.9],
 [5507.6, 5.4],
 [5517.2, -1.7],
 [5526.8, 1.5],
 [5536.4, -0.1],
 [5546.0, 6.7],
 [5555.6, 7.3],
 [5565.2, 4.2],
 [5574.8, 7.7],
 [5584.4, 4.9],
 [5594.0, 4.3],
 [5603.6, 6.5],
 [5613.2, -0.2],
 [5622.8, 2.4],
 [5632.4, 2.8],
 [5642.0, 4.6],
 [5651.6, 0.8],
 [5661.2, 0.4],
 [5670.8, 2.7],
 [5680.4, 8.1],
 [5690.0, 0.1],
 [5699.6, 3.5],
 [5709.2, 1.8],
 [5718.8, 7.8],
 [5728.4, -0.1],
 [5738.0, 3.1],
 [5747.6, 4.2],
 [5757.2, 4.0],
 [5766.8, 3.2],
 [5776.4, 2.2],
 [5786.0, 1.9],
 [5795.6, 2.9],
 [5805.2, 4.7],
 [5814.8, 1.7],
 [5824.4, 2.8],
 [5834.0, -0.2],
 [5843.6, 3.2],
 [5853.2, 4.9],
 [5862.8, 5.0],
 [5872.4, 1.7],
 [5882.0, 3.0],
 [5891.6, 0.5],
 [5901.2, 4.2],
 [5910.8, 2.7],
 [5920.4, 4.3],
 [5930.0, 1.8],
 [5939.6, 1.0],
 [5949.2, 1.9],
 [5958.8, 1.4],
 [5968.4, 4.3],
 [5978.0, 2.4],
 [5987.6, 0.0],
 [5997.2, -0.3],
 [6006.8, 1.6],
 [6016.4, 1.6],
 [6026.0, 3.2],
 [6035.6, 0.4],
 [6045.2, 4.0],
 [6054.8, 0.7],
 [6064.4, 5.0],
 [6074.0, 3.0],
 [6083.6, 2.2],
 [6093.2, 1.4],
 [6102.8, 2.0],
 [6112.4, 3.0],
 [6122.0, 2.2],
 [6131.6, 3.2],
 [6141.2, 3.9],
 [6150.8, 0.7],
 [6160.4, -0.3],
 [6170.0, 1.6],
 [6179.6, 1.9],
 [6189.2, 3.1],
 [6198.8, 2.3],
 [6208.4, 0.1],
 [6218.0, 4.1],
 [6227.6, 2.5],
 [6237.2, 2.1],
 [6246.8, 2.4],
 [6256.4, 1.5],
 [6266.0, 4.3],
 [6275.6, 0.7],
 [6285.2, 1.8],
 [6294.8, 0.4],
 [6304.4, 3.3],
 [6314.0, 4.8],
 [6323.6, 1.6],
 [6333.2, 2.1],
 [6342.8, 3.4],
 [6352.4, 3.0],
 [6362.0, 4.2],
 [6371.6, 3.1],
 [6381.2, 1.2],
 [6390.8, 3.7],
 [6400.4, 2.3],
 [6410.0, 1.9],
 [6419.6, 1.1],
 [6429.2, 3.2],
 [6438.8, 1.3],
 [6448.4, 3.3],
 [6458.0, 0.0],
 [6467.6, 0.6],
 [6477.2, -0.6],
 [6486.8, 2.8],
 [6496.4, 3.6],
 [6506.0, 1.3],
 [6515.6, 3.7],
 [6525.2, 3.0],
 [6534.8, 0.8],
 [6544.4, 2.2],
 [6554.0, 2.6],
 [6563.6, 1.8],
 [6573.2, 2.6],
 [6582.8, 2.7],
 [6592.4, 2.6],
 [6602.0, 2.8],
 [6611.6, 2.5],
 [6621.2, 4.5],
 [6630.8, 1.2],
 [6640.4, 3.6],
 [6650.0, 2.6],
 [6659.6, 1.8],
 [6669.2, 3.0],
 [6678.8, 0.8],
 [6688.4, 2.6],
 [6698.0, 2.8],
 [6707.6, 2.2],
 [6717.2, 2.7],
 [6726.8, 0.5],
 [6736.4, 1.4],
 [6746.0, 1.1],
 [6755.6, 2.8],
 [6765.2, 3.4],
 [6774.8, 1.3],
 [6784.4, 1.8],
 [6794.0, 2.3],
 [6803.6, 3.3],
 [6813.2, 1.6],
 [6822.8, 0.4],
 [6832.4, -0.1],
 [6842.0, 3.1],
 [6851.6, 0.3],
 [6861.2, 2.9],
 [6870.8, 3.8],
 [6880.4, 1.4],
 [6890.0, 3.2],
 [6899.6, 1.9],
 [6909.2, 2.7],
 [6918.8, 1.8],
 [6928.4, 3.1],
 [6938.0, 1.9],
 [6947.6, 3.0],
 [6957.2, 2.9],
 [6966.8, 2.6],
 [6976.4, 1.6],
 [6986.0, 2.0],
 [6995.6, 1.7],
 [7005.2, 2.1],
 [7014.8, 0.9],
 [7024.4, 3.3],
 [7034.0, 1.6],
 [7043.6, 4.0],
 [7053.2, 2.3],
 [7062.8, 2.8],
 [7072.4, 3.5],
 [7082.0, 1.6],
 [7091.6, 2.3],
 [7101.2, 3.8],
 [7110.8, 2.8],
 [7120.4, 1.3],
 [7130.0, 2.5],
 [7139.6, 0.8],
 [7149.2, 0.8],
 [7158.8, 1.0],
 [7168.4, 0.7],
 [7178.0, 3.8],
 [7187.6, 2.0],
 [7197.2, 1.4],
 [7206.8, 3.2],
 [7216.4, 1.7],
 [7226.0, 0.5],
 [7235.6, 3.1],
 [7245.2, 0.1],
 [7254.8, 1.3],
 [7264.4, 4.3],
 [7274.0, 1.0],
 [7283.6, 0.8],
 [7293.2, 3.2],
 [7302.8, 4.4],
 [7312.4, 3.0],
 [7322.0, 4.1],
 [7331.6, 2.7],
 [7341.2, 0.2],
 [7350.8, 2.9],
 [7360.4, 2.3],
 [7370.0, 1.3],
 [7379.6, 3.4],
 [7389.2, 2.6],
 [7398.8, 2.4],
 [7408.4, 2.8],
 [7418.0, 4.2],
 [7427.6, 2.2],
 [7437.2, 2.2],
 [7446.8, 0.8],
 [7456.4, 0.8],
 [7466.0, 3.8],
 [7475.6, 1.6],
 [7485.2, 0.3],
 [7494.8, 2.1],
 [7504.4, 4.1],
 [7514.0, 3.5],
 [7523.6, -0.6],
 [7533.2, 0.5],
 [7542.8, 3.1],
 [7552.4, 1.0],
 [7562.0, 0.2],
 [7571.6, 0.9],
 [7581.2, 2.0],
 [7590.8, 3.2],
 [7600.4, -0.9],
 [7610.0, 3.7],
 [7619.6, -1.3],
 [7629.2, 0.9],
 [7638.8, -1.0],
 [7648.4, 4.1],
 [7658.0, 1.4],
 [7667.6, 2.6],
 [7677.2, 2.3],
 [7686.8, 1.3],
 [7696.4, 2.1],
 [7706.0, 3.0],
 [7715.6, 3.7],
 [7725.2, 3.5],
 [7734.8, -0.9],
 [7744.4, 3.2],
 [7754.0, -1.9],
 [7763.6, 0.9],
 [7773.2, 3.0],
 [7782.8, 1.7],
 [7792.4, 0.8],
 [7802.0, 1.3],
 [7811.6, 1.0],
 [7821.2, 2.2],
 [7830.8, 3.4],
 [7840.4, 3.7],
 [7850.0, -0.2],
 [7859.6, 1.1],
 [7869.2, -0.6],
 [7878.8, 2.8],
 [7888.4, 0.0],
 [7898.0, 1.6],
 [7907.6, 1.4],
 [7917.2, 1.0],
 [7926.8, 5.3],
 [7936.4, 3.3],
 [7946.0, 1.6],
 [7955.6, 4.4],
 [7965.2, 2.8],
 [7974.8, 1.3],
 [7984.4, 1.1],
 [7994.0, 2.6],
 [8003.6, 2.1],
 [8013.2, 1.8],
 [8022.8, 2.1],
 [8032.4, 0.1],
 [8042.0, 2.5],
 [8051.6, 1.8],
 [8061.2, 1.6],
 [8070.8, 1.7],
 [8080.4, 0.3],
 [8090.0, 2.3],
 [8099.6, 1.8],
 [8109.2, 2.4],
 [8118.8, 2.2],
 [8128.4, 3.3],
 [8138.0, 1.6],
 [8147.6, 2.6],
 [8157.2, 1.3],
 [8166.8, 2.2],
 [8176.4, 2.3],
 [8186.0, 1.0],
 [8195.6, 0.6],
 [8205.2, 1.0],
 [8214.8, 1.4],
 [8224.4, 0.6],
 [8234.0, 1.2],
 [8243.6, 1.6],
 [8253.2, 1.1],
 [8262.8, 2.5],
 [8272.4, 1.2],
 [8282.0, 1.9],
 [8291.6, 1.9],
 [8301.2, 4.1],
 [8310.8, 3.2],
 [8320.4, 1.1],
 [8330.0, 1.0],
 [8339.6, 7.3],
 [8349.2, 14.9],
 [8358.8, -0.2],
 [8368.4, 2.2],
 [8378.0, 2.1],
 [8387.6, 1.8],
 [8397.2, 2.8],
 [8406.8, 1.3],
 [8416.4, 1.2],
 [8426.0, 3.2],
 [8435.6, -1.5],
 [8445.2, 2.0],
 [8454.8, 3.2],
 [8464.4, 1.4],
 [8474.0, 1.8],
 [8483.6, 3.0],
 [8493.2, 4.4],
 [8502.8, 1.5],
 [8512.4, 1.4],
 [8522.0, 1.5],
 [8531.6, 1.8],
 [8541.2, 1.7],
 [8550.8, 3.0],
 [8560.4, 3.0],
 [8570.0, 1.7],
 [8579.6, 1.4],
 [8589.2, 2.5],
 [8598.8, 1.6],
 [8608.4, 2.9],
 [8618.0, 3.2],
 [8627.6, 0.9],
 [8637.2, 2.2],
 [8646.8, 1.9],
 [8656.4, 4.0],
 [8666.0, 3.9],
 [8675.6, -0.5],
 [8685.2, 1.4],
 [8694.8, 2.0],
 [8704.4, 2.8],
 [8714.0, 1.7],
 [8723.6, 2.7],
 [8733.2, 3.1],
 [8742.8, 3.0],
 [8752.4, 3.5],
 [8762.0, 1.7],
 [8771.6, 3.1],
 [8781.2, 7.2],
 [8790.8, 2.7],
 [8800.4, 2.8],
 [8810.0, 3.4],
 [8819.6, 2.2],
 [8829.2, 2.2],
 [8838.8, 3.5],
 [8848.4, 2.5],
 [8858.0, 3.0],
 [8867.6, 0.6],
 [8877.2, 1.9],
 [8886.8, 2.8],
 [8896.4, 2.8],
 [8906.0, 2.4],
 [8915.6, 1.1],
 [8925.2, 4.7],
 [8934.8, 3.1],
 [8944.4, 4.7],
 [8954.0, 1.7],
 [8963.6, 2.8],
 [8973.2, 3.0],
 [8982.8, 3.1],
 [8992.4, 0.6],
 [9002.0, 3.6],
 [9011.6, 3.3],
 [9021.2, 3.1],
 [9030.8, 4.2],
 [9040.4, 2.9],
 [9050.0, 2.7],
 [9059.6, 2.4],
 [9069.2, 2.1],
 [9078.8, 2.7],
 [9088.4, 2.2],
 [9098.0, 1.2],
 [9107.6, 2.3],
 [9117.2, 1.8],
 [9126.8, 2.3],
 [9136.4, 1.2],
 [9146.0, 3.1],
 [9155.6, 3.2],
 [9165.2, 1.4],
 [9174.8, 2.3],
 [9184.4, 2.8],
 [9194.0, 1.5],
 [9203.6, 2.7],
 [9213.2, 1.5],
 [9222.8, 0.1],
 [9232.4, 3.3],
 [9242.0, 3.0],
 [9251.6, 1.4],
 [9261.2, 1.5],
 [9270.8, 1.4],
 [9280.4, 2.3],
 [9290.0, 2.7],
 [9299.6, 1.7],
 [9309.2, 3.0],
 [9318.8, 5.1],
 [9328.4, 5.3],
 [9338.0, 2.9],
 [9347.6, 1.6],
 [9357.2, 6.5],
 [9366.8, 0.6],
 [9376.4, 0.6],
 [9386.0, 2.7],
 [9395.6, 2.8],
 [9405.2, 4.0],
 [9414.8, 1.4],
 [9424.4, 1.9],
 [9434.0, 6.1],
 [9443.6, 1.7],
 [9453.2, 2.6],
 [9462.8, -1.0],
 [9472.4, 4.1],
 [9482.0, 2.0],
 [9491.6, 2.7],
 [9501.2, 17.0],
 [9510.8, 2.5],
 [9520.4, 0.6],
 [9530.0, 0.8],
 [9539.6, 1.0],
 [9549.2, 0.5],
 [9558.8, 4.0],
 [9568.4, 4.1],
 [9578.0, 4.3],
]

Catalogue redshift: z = 1.238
